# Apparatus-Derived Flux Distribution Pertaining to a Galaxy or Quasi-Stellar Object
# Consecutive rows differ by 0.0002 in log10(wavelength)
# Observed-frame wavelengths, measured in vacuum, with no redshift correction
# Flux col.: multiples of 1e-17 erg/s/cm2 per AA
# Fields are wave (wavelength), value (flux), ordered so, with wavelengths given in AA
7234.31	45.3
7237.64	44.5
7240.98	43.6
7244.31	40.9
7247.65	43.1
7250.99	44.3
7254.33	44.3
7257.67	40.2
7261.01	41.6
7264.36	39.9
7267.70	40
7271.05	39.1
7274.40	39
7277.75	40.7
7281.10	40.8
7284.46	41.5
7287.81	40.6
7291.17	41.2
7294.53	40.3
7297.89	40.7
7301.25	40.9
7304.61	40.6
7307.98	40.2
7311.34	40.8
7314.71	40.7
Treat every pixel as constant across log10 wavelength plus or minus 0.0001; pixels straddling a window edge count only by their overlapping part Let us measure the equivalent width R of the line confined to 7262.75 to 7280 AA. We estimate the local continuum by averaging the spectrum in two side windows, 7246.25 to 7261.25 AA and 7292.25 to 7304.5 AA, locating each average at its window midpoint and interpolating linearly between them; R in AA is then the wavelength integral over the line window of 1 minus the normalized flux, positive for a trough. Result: 0.90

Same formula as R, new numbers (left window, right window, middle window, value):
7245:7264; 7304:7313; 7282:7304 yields 0.1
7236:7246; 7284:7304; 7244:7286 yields 0.8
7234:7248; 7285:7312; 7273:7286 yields 0.3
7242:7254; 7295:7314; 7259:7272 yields 0.6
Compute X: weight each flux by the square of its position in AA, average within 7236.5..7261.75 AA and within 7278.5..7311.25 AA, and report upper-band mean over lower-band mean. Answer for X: 1.0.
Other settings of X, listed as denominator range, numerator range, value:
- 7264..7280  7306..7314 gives 1.03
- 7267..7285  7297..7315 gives 1.02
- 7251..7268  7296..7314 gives 0.99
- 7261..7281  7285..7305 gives 1.03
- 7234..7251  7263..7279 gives 0.92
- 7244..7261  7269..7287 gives 0.95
